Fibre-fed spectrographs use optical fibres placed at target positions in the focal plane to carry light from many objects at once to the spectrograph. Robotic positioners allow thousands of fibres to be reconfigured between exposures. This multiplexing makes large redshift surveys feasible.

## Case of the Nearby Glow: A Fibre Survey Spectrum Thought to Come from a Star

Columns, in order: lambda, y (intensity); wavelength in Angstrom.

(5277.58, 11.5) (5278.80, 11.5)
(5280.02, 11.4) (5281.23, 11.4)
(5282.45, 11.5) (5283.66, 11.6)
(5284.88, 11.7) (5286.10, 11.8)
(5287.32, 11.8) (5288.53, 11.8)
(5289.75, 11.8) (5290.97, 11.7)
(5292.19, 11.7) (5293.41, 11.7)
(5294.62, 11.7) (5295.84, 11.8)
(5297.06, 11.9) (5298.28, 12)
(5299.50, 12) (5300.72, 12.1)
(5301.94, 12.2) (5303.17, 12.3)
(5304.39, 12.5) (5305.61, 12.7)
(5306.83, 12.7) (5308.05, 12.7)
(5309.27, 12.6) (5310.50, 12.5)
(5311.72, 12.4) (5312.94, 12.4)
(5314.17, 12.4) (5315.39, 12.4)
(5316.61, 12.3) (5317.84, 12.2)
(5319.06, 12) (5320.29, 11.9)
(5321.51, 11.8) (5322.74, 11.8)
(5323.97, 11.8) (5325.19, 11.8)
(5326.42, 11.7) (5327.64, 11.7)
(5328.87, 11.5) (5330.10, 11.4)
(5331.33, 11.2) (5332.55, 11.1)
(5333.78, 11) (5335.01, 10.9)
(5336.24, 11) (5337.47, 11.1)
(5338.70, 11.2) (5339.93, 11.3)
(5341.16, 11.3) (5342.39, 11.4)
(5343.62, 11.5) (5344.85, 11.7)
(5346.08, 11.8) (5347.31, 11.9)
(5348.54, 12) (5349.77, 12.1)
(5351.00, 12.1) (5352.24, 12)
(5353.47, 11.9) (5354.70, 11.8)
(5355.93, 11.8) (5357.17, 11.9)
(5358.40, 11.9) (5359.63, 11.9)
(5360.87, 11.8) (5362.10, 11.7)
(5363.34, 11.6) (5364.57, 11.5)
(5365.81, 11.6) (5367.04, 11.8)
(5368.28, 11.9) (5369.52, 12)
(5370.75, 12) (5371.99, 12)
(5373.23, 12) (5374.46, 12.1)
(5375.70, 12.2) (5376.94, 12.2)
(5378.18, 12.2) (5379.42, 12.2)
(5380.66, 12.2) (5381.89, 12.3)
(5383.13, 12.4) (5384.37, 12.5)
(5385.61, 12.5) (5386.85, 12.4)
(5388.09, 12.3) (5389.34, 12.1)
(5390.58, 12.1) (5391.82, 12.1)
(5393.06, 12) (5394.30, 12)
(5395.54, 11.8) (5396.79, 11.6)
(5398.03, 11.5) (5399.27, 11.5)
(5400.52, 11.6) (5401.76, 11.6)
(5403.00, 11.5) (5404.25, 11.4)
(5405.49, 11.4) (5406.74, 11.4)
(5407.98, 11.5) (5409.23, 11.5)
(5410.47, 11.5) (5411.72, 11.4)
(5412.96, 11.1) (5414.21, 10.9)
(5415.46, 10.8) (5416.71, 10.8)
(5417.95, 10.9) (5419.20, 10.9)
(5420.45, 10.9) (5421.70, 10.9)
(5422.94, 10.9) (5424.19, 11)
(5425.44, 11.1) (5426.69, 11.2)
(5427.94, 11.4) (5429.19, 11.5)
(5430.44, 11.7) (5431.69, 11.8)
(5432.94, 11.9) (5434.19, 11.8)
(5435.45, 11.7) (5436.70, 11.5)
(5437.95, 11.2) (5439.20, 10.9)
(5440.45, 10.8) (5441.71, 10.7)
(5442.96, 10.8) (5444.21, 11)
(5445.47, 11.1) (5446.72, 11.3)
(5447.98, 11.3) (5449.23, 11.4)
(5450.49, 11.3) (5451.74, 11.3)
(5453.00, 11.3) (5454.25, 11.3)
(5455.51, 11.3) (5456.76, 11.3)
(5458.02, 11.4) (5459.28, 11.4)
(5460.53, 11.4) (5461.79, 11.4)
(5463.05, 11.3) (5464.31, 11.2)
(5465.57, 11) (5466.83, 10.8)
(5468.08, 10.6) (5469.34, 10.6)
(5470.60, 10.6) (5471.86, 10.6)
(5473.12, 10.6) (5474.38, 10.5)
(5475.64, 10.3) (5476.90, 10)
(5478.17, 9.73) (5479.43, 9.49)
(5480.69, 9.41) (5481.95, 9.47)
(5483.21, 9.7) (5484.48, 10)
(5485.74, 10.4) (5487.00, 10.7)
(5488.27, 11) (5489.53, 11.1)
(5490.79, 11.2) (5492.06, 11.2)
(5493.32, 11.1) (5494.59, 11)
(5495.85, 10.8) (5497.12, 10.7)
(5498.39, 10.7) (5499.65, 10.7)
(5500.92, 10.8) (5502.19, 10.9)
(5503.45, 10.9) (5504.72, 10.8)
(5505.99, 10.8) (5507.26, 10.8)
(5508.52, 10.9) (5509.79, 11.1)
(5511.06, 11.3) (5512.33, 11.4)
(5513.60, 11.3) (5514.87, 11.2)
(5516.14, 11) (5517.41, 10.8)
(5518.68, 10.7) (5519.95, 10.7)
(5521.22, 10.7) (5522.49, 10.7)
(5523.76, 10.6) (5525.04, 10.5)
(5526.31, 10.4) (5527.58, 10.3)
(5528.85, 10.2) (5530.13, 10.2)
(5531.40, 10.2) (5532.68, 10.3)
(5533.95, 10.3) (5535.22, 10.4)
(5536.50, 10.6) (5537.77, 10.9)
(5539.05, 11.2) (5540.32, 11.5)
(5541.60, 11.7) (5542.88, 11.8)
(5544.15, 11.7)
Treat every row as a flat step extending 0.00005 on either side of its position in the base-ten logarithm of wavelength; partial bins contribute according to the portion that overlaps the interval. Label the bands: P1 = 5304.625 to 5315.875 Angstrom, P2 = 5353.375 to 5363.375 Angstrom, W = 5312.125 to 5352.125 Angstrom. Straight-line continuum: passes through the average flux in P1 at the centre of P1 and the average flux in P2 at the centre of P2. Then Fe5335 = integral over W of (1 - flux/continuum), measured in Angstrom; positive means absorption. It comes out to 1.72 Angstrom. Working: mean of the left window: 12.5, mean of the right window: 11.8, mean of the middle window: 11.7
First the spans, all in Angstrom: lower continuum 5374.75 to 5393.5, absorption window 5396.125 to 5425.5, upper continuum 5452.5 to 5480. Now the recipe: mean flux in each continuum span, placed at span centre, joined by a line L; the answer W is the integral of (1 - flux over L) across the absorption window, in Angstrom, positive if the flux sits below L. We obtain 1.4 Angstrom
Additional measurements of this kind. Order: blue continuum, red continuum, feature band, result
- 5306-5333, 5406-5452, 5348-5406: -1.68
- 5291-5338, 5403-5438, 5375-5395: -1.27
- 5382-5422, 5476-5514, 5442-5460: -0.24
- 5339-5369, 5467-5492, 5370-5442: -2.83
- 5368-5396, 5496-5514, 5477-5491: 1.22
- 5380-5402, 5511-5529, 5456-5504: 2.10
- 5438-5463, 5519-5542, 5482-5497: 0.30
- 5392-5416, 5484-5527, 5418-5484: 1.41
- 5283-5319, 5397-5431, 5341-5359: -0.12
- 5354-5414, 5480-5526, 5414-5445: 0.72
